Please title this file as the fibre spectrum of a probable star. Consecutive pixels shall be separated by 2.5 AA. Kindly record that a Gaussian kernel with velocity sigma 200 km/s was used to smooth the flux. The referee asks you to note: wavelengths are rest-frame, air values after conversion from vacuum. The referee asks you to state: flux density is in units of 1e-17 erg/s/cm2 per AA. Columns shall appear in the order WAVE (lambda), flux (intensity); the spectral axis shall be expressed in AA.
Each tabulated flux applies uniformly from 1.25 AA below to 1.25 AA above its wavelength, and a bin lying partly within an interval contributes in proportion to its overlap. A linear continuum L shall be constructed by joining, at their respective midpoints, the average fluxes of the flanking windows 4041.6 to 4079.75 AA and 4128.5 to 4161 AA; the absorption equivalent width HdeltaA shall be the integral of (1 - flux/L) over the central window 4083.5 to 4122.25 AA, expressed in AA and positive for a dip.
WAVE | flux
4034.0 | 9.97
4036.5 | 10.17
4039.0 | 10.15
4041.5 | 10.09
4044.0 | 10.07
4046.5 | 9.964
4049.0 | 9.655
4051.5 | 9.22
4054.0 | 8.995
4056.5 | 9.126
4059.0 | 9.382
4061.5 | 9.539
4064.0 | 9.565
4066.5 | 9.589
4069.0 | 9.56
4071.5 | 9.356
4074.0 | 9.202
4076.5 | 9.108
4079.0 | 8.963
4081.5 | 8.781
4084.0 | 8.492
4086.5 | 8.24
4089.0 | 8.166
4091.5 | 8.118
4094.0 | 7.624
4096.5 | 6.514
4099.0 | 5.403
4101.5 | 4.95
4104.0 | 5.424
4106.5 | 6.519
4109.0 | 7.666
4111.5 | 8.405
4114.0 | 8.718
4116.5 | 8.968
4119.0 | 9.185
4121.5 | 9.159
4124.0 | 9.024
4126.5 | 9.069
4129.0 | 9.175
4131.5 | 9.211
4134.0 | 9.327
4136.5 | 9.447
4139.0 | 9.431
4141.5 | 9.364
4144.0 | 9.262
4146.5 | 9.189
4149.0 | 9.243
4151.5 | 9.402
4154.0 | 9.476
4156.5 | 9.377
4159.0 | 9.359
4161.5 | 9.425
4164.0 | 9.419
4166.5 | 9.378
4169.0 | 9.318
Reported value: 7.55 AA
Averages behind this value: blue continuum 9.45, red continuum 9.33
